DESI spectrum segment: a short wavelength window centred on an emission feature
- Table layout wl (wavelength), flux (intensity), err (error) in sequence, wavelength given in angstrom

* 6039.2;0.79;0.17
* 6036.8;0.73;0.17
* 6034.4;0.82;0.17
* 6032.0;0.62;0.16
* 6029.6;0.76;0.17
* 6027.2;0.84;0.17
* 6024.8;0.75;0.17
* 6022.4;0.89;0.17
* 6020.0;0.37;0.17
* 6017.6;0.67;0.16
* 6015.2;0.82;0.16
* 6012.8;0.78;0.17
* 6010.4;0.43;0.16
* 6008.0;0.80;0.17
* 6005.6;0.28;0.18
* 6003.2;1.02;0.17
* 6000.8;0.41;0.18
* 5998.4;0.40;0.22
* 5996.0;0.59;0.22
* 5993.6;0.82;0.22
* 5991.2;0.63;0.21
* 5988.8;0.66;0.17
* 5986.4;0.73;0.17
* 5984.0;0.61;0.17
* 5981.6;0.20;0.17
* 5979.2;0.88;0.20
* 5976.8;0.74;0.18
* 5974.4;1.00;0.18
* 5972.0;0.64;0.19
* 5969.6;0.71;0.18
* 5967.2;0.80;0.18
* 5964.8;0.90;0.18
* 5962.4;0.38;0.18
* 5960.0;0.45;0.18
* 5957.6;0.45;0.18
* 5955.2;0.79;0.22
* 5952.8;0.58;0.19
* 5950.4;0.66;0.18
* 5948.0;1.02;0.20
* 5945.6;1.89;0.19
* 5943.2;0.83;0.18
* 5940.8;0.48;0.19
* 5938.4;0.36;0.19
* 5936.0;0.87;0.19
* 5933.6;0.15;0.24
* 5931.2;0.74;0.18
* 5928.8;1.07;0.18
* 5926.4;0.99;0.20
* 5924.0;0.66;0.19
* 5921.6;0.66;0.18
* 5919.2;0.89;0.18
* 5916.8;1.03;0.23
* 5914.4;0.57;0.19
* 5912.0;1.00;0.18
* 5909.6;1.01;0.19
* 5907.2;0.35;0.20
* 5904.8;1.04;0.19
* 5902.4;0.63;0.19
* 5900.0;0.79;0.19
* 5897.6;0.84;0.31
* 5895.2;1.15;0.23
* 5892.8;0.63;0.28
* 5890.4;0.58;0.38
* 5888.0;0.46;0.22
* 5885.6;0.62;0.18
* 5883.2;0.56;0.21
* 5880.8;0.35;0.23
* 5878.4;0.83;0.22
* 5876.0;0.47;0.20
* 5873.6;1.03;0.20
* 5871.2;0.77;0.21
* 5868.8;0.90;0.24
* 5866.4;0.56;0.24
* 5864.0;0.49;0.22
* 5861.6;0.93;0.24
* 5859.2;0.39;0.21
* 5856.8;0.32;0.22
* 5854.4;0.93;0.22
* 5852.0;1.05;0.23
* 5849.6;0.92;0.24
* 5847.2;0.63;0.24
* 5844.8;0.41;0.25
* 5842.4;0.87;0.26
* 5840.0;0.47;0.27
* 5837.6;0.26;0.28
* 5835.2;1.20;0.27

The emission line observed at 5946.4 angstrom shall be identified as [O III] 5007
